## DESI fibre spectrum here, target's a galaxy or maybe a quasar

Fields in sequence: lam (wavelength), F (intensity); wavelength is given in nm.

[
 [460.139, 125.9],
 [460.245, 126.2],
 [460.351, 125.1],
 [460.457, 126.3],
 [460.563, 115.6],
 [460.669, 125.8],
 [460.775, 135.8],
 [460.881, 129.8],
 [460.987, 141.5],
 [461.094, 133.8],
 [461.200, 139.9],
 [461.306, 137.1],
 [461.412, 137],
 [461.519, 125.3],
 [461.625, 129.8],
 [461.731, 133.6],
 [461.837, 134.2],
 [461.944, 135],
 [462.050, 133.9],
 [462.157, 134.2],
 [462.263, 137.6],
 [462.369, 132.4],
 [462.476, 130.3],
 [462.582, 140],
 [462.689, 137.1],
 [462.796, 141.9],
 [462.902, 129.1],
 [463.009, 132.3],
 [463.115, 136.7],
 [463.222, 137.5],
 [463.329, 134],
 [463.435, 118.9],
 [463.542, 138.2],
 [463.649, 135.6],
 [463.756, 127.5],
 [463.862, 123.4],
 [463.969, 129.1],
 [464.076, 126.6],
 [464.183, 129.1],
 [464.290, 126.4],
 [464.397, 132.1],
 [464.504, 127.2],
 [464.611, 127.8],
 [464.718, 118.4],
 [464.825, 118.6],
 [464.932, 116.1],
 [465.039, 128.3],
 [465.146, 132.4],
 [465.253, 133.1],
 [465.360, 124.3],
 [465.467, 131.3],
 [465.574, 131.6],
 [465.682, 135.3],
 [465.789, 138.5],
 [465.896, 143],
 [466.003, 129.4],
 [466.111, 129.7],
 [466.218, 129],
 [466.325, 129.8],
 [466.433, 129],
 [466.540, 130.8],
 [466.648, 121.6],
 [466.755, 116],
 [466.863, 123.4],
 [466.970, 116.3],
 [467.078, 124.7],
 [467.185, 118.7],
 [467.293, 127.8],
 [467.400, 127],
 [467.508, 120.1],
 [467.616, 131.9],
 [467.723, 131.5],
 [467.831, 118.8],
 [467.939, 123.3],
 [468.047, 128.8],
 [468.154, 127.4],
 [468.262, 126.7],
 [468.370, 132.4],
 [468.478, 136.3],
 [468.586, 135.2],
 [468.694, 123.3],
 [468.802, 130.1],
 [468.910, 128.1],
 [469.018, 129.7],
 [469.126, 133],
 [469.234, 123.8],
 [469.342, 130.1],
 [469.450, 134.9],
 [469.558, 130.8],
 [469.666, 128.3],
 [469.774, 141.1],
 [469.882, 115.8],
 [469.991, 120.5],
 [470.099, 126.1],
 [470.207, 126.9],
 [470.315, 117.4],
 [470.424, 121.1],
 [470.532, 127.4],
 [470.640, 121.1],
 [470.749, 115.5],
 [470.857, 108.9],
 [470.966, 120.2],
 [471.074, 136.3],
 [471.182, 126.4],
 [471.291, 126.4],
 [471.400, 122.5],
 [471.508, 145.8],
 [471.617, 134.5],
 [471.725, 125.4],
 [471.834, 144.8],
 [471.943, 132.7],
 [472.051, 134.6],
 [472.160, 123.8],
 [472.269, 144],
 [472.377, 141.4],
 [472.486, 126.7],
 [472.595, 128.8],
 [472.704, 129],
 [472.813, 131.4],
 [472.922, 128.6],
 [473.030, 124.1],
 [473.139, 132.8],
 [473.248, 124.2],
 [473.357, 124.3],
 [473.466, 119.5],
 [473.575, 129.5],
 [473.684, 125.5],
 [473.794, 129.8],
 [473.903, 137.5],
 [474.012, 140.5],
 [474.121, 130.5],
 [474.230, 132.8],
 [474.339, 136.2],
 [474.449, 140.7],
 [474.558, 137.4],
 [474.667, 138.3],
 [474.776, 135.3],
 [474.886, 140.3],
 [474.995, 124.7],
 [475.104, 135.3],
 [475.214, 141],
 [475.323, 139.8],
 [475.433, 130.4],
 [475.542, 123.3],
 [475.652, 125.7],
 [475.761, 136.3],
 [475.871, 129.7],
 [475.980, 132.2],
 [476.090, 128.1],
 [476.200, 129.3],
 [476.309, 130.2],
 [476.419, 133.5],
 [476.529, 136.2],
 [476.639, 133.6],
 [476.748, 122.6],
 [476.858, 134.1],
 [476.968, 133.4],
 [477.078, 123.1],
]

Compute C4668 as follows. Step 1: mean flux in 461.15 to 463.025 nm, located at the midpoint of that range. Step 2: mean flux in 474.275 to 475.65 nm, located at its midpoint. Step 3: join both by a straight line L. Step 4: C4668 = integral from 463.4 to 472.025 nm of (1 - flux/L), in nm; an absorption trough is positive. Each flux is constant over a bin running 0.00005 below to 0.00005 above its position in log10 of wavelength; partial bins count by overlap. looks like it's 0.45 nm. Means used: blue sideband 135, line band 128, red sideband 135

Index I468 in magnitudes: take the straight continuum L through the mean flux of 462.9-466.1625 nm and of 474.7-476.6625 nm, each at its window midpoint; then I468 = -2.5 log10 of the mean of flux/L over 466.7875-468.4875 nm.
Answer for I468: 0.042 mag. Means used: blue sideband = 130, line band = 126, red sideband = 133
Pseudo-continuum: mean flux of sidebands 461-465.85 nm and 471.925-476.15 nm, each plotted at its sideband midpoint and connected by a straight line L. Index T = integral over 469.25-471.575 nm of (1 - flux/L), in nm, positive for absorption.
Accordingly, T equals 0.10 nm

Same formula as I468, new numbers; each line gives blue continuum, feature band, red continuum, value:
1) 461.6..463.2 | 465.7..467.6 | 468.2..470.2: 0.04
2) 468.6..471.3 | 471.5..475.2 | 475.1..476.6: -0.03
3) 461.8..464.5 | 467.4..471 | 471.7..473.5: 0.04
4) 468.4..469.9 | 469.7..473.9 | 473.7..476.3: 0.03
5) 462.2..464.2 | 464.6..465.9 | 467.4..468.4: 0.01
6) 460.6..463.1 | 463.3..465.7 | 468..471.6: 0.03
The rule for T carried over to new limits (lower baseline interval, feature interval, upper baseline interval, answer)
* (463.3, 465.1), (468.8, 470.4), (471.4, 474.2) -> 0.03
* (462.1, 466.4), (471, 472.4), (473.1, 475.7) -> -0.02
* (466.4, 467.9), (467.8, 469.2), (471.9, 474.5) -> -0.04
